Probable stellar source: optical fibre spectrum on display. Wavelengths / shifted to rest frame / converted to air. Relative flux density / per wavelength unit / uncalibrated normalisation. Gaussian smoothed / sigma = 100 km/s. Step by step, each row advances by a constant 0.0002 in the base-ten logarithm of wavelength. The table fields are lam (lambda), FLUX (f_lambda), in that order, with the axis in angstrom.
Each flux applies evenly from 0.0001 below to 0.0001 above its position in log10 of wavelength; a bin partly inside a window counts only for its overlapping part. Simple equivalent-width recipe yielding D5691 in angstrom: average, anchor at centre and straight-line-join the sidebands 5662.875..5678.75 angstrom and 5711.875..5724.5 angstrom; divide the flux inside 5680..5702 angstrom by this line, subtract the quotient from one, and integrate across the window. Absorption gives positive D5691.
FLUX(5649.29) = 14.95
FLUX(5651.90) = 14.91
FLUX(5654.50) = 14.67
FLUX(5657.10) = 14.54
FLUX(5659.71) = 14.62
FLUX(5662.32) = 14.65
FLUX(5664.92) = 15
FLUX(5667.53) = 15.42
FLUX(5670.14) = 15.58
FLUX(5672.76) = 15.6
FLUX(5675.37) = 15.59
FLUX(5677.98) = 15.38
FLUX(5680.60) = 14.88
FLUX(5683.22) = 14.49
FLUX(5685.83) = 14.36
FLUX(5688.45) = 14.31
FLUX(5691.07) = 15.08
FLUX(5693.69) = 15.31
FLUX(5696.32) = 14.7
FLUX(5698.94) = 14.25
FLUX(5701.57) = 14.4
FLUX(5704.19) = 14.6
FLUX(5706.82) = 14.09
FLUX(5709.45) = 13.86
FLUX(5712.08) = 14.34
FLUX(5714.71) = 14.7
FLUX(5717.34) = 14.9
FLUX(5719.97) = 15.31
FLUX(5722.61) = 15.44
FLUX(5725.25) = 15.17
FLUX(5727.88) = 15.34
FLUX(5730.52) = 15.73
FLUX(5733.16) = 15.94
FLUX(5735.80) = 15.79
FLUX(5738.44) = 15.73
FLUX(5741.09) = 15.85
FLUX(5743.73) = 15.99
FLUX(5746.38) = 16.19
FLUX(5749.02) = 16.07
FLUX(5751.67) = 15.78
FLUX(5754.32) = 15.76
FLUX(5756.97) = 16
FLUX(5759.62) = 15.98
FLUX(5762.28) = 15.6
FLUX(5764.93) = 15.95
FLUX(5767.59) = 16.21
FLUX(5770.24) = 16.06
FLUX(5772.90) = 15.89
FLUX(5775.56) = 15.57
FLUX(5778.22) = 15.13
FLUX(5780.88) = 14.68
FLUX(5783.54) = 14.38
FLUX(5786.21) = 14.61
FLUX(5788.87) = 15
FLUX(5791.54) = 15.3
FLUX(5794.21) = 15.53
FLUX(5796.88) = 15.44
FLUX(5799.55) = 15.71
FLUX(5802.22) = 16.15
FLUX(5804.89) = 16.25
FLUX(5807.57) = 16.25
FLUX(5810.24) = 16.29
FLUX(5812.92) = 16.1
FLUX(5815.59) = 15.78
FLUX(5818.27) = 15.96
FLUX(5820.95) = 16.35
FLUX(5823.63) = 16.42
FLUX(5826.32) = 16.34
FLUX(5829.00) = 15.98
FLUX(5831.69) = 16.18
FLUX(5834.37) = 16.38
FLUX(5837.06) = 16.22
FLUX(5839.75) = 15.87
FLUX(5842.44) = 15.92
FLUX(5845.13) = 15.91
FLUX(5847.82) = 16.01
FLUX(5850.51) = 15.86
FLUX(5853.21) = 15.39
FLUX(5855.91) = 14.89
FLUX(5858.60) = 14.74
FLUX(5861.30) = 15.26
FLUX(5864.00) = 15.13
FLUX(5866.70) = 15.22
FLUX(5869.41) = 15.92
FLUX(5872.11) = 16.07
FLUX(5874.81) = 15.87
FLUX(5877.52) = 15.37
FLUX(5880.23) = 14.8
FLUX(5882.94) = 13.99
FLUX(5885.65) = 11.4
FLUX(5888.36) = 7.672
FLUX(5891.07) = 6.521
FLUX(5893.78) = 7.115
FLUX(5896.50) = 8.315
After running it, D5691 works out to 0.8 angstrom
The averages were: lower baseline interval 15.4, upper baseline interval 15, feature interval 14.6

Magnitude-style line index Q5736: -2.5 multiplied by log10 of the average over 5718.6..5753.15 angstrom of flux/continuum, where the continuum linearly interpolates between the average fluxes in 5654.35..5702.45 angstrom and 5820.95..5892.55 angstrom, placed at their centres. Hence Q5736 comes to -0.06 mag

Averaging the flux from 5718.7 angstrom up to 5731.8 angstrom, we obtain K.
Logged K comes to 15.4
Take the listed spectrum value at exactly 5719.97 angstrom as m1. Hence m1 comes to 15.31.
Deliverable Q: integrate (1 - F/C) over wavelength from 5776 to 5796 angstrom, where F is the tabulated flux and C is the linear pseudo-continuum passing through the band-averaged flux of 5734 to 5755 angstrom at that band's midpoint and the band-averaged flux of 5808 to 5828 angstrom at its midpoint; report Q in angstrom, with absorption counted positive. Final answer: 1.3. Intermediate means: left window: 15.9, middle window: 15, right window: 16.2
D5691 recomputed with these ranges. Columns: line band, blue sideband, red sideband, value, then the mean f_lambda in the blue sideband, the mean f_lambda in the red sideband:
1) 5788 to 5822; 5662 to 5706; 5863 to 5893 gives -4.8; 14.9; 13.3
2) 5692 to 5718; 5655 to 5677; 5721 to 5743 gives 1.5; 15.1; 15.6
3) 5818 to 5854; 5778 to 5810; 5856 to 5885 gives -1.9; 15.4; 15.1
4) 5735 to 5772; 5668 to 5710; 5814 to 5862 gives -1.6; 14.8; 15.9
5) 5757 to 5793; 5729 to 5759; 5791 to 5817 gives 1.0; 15.9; 15.9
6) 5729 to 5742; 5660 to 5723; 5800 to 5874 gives -0.6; 14.8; 15.9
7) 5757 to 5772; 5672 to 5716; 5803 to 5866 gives -0.7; 14.7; 15.9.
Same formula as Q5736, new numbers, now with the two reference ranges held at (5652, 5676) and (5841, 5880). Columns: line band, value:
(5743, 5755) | -0.05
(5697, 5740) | 0.01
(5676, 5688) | 0.02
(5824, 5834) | -0.05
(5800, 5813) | -0.05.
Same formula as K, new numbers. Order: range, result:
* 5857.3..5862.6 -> 15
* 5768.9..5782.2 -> 15.5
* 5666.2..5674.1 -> 15.5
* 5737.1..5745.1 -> 15.8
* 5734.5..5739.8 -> 15.7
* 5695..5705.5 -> 14.5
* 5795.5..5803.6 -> 15.8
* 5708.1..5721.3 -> 14.6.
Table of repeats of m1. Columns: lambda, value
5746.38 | 16.19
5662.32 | 14.65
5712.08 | 14.34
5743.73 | 15.99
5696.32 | 14.7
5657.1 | 14.54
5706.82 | 14.09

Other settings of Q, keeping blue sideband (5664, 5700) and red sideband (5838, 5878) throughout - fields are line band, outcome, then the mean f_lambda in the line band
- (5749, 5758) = -0.4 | 15.9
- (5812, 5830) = -0.8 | 16.1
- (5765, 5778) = -0.5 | 15.9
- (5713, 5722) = 0.1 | 15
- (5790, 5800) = -0.1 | 15.5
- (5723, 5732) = -0.2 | 15.4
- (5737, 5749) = -0.6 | 16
